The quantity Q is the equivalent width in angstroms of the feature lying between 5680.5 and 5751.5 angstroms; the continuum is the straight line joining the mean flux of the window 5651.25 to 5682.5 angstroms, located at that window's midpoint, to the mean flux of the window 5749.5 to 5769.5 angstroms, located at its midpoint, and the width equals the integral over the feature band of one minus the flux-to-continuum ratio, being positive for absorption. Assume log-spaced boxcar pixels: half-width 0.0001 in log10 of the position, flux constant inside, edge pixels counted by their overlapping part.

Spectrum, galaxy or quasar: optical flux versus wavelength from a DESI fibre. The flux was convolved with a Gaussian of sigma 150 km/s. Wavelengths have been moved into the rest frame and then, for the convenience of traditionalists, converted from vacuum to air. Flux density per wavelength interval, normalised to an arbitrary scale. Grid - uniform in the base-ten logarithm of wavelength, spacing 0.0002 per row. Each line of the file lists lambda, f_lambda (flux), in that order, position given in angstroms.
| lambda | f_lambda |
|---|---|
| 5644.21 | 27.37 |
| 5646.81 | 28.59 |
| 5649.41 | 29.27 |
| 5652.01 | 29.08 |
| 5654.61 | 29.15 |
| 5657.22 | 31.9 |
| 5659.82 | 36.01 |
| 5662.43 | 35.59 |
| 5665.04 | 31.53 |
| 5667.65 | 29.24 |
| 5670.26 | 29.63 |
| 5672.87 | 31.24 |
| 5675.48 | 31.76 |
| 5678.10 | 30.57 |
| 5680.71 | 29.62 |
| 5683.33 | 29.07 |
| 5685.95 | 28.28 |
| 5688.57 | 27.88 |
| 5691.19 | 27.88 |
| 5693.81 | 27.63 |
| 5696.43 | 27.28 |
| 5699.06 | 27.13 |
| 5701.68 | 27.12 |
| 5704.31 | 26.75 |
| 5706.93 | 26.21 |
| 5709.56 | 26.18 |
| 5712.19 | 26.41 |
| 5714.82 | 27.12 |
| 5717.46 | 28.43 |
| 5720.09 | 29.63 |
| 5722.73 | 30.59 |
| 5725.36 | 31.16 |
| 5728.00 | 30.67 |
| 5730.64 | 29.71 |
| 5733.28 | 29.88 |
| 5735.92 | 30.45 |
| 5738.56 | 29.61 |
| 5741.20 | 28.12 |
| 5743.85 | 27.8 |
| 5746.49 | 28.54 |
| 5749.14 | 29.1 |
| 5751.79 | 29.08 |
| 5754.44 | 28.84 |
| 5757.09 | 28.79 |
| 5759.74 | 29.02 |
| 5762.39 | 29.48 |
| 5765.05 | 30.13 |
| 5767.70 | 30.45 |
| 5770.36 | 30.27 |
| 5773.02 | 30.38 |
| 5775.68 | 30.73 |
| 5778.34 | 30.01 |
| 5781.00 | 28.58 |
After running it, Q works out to 4.3 angstroms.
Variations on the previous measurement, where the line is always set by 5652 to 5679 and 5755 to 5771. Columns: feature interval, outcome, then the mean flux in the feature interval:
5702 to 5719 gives 2.1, 26.9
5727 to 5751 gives 0.6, 29.3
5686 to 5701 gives 1.6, 27.6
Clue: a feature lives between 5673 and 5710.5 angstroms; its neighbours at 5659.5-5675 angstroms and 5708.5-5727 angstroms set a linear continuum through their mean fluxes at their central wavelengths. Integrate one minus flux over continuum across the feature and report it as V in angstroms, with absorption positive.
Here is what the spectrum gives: 2.6 angstroms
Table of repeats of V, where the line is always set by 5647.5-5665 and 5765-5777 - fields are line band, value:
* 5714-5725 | 0.6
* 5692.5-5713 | 2.9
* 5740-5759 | 1.3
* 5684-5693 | 0.9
